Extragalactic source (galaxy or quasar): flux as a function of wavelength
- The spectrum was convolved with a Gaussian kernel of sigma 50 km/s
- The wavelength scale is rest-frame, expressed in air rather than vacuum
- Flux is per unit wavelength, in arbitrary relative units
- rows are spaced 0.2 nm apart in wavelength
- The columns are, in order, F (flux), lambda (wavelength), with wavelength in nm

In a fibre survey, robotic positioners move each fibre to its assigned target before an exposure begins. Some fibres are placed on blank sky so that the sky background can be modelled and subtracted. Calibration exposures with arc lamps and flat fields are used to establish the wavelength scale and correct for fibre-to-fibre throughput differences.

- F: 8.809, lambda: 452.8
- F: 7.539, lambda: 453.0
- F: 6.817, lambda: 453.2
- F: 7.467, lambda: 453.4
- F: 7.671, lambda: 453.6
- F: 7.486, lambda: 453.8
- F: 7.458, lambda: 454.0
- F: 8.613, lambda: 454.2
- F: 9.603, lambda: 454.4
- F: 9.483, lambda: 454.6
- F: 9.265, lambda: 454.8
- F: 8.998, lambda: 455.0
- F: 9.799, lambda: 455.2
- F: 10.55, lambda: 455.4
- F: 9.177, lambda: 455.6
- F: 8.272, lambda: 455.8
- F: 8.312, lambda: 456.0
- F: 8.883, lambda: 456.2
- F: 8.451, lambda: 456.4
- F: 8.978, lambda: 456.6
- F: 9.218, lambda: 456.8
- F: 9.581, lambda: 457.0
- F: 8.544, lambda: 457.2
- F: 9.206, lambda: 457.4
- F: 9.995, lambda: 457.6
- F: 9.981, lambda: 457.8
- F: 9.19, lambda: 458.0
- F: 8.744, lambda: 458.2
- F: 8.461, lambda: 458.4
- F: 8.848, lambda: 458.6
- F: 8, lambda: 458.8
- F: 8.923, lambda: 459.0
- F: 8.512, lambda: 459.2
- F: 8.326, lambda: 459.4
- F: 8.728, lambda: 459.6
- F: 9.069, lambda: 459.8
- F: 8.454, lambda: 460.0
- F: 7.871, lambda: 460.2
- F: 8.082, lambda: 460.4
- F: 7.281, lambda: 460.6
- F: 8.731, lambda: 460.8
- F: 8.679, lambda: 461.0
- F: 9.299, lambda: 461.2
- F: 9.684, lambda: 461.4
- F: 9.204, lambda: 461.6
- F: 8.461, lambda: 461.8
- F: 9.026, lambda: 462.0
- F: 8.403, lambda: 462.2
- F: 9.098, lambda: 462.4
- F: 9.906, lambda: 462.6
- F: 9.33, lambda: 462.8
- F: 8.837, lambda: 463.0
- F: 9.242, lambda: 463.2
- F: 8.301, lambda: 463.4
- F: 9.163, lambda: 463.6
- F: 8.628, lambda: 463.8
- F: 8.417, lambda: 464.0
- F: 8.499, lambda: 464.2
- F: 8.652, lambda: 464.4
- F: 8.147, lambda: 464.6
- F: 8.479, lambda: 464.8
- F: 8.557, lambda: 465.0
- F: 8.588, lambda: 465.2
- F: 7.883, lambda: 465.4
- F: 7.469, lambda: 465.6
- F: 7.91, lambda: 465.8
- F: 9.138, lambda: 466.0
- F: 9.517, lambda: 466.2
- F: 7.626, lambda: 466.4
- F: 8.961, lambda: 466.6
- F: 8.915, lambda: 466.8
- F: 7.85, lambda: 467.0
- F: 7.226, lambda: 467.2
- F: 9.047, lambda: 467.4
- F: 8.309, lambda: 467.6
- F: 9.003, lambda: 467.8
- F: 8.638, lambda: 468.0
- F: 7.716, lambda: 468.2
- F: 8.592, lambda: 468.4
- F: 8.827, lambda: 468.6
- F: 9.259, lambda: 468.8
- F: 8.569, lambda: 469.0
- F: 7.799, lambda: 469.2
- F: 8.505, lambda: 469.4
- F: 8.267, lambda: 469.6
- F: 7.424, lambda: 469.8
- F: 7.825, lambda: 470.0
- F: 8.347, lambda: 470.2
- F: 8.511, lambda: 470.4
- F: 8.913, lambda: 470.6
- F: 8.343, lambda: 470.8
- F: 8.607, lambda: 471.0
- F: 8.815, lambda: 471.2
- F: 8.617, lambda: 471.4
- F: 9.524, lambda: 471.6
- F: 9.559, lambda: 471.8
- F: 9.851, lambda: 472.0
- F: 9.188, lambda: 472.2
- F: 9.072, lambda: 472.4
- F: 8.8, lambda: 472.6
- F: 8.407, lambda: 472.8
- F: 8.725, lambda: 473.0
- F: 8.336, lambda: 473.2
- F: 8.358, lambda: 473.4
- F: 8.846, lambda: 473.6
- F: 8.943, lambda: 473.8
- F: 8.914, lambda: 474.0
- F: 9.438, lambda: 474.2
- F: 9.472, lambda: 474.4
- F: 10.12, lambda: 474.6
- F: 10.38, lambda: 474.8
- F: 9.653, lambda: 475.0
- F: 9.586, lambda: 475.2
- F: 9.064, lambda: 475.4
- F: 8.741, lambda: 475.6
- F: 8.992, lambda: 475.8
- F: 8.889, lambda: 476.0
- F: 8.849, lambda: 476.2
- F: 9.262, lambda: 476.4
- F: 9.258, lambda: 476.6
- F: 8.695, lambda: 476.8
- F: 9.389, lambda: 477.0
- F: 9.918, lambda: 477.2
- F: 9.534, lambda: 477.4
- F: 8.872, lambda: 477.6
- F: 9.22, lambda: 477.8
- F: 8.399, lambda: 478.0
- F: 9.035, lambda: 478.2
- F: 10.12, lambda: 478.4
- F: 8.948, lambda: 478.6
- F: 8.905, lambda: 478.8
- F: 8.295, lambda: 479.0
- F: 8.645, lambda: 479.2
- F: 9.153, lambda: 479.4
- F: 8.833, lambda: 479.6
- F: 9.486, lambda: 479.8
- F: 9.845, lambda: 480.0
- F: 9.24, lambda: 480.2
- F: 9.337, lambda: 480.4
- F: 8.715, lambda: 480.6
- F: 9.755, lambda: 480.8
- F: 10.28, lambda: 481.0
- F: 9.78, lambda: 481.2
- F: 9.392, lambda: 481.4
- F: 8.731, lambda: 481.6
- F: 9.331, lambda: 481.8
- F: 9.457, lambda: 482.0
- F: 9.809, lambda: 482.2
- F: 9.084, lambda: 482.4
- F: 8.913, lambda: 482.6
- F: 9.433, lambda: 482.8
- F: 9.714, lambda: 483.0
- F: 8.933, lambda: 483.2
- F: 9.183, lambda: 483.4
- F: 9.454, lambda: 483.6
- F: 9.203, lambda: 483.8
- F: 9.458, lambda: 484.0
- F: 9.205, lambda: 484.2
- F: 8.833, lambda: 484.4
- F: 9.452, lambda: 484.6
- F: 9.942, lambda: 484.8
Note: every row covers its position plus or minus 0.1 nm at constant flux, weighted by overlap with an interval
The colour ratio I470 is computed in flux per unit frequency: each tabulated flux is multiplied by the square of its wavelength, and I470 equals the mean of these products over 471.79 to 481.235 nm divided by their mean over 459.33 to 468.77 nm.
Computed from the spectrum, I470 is 1.1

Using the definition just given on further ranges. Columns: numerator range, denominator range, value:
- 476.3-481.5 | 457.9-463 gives 1.14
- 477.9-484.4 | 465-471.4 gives 1.16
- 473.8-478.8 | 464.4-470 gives 1.15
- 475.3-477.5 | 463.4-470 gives 1.13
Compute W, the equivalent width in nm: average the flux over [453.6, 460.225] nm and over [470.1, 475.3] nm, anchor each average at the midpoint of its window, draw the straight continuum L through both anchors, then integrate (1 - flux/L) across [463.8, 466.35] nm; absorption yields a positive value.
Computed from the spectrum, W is 0.152 nm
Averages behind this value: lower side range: 8.87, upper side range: 9.05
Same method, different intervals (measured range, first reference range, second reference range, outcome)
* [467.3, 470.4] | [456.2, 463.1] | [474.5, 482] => 0.221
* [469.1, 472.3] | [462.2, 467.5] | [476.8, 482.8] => 0.079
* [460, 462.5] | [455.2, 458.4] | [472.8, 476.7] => 0.135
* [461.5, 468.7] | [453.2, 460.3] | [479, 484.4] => 0.281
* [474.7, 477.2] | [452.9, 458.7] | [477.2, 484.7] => -0.027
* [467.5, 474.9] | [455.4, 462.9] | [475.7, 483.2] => 0.244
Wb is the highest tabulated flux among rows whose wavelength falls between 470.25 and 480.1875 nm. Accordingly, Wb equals 10.38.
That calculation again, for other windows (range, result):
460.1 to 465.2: 9.906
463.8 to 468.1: 9.517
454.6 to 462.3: 10.55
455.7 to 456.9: 9.218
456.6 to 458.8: 9.995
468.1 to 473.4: 9.851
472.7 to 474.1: 8.943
